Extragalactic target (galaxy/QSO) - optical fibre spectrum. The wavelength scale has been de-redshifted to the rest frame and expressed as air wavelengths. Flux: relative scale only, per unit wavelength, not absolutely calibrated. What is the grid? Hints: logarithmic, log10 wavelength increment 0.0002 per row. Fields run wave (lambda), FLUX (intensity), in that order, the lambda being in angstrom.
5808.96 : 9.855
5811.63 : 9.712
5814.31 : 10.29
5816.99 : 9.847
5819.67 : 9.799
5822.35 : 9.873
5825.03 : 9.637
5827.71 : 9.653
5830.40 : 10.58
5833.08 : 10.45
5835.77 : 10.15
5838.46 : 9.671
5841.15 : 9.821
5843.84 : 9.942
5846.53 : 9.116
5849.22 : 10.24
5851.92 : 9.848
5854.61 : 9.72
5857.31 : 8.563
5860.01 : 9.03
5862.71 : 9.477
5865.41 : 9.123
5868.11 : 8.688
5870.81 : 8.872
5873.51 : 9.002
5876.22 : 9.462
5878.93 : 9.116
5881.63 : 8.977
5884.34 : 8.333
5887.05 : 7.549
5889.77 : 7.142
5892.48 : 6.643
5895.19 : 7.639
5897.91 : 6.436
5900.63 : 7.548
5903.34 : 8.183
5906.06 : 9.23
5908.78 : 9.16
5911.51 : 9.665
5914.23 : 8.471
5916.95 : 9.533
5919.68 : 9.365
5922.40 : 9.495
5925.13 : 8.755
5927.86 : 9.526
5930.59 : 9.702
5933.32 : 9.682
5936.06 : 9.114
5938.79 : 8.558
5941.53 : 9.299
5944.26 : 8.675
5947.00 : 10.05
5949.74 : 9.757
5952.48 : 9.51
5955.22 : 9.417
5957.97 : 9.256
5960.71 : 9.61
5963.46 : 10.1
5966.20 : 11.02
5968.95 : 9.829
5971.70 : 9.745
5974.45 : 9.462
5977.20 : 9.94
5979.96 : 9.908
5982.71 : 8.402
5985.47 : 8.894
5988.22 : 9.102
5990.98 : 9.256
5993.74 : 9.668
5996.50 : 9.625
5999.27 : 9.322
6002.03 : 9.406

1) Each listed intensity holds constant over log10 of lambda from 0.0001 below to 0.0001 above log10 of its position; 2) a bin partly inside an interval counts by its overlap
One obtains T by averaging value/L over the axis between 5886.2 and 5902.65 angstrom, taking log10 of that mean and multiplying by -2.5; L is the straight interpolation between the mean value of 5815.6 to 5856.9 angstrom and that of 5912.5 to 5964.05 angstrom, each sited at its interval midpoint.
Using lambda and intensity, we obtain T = 0.31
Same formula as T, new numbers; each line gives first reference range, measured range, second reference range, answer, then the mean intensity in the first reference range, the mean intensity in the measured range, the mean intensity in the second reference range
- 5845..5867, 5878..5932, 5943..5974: 0.12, 9.39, 8.52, 9.72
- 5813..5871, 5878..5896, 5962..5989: 0.22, 9.67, 7.9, 9.65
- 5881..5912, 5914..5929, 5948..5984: -0.08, 7.97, 9.24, 9.7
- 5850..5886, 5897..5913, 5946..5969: 0.12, 9.1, 8.43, 9.84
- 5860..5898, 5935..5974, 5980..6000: -0.07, 8.41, 9.57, 9.22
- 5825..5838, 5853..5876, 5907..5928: 0.08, 10.1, 9.09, 9.23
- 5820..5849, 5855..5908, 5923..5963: 0.15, 9.9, 8.4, 9.37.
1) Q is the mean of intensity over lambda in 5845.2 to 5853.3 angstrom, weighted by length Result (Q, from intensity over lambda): 9.74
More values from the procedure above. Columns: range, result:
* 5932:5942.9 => 9.16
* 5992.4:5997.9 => 9.63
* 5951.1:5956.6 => 9.46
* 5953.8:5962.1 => 9.42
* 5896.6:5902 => 7.01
